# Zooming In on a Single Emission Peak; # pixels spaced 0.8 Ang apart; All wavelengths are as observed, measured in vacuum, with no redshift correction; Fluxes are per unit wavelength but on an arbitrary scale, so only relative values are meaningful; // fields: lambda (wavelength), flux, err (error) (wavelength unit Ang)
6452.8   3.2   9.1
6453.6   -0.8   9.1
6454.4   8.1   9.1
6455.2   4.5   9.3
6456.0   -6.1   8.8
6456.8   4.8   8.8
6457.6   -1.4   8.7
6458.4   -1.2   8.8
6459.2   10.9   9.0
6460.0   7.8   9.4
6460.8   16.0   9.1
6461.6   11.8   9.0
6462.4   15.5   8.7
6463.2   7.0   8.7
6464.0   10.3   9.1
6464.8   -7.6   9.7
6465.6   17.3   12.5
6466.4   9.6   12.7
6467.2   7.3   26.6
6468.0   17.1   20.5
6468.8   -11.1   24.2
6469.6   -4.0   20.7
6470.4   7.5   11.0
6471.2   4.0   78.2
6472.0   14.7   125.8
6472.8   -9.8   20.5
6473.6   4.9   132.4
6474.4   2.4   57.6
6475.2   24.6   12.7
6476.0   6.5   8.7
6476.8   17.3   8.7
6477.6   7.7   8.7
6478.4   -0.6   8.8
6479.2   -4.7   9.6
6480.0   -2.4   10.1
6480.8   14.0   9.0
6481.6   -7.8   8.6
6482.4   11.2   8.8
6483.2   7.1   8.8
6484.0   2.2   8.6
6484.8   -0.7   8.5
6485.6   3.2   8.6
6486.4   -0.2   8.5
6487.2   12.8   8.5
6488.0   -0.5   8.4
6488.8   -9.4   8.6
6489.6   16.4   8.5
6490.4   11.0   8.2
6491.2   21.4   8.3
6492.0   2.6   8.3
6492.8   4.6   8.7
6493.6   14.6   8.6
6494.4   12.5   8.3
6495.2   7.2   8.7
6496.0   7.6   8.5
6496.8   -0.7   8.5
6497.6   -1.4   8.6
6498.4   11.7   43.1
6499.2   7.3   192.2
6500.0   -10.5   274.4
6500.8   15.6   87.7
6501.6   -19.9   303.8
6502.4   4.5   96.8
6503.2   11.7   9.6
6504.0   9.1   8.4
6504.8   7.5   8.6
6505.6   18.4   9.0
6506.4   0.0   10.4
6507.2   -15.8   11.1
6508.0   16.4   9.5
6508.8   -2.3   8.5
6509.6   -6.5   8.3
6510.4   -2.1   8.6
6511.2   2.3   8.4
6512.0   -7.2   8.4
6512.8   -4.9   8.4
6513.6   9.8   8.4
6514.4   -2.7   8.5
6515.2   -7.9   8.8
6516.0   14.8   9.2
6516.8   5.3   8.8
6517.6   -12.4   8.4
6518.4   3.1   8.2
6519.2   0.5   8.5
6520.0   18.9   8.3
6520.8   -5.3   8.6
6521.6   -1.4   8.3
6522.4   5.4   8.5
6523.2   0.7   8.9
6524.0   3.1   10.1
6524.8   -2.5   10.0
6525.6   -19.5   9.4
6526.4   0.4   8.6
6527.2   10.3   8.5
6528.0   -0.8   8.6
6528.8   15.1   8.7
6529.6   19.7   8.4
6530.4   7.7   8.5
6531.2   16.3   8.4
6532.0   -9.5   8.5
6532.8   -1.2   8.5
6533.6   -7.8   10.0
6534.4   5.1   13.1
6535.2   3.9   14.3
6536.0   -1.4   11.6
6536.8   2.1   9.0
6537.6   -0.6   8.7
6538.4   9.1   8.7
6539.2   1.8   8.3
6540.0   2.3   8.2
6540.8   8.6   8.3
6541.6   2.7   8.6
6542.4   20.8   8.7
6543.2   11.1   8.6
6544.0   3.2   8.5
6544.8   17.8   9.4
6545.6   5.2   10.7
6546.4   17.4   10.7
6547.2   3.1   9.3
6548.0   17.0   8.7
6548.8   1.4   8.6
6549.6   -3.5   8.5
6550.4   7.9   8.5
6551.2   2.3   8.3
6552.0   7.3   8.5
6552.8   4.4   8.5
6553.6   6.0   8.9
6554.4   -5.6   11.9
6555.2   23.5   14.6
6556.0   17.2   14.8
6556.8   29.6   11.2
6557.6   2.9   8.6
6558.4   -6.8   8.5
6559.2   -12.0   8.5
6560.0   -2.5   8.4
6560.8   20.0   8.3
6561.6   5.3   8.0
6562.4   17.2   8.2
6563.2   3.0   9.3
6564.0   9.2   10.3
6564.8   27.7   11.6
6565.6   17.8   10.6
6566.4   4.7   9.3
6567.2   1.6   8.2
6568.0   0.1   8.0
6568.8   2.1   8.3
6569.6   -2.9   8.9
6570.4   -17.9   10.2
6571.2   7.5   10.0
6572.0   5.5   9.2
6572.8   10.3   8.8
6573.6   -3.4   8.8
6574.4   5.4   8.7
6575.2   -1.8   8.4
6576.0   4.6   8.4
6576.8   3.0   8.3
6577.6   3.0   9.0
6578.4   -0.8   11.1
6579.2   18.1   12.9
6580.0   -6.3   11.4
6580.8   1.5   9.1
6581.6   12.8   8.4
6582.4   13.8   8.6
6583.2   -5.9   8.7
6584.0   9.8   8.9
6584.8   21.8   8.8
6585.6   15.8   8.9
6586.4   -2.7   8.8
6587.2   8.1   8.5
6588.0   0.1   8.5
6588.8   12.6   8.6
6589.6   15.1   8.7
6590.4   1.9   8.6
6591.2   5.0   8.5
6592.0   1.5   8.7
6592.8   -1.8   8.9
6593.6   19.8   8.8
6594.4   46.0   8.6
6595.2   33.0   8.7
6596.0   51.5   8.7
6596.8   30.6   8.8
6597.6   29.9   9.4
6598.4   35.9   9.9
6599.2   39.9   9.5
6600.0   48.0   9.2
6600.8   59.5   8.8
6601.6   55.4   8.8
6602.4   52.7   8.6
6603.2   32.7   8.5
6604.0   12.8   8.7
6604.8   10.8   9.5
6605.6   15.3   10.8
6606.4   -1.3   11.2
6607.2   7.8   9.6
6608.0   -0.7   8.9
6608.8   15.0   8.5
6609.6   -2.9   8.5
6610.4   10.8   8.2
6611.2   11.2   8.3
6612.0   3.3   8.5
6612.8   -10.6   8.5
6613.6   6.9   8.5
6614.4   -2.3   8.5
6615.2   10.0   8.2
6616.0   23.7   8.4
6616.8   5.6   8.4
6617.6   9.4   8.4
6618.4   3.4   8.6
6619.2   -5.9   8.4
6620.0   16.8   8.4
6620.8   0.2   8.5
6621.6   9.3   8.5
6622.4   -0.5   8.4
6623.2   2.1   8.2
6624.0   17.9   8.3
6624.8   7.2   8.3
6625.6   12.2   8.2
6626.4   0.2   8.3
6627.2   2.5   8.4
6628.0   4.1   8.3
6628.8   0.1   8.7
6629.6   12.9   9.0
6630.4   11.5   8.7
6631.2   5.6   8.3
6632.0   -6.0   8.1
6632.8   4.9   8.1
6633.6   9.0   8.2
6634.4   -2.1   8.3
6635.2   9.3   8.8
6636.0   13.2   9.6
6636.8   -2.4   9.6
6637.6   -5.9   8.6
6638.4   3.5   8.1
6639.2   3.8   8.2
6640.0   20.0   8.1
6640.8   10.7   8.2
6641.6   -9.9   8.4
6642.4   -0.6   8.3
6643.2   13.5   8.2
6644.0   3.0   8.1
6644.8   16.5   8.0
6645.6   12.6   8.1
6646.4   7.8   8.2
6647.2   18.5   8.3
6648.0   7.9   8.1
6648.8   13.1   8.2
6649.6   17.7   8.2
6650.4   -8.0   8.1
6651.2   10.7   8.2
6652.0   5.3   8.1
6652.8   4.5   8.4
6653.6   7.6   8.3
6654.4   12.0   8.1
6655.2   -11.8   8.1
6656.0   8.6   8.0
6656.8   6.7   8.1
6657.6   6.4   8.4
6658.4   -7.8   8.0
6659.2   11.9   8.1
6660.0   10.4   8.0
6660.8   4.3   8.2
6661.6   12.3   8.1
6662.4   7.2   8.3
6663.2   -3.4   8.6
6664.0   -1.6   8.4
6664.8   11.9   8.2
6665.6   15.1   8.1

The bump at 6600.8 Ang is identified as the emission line [O II] 3727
